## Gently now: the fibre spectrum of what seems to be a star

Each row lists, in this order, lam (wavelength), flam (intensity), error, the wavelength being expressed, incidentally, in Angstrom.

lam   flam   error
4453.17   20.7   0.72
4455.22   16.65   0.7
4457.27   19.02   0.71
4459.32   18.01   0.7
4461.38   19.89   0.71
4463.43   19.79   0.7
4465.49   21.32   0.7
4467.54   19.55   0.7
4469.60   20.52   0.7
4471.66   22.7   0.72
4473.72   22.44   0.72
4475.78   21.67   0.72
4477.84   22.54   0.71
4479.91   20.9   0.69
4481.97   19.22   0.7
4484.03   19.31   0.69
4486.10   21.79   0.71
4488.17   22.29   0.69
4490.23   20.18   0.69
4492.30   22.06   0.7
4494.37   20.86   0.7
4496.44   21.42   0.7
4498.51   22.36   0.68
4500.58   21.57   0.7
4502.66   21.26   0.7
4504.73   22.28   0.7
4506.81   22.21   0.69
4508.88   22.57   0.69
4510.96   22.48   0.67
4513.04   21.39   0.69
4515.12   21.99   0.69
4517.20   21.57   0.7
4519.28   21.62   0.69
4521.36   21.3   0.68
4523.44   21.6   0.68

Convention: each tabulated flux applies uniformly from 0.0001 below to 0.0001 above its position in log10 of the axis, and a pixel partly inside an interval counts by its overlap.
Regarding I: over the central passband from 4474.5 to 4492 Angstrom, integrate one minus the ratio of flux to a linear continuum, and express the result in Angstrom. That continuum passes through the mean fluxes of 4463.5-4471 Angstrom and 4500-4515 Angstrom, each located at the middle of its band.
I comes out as 0.0 Angstrom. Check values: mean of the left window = 20.5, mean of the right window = 22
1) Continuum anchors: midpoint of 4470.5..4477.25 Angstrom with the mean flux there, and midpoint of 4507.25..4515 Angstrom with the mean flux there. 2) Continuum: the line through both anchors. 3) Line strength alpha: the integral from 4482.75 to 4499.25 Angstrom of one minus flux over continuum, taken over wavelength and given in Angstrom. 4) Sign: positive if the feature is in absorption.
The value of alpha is 0.7 Angstrom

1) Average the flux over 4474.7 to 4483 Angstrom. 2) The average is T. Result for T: 21.1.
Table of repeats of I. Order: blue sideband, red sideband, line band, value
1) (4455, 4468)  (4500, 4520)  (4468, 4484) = -0.9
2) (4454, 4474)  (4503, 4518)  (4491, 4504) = -0.1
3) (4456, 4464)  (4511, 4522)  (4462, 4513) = -2.6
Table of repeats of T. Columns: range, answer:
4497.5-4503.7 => 21.7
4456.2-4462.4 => 19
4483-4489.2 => 21.1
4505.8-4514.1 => 22.2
